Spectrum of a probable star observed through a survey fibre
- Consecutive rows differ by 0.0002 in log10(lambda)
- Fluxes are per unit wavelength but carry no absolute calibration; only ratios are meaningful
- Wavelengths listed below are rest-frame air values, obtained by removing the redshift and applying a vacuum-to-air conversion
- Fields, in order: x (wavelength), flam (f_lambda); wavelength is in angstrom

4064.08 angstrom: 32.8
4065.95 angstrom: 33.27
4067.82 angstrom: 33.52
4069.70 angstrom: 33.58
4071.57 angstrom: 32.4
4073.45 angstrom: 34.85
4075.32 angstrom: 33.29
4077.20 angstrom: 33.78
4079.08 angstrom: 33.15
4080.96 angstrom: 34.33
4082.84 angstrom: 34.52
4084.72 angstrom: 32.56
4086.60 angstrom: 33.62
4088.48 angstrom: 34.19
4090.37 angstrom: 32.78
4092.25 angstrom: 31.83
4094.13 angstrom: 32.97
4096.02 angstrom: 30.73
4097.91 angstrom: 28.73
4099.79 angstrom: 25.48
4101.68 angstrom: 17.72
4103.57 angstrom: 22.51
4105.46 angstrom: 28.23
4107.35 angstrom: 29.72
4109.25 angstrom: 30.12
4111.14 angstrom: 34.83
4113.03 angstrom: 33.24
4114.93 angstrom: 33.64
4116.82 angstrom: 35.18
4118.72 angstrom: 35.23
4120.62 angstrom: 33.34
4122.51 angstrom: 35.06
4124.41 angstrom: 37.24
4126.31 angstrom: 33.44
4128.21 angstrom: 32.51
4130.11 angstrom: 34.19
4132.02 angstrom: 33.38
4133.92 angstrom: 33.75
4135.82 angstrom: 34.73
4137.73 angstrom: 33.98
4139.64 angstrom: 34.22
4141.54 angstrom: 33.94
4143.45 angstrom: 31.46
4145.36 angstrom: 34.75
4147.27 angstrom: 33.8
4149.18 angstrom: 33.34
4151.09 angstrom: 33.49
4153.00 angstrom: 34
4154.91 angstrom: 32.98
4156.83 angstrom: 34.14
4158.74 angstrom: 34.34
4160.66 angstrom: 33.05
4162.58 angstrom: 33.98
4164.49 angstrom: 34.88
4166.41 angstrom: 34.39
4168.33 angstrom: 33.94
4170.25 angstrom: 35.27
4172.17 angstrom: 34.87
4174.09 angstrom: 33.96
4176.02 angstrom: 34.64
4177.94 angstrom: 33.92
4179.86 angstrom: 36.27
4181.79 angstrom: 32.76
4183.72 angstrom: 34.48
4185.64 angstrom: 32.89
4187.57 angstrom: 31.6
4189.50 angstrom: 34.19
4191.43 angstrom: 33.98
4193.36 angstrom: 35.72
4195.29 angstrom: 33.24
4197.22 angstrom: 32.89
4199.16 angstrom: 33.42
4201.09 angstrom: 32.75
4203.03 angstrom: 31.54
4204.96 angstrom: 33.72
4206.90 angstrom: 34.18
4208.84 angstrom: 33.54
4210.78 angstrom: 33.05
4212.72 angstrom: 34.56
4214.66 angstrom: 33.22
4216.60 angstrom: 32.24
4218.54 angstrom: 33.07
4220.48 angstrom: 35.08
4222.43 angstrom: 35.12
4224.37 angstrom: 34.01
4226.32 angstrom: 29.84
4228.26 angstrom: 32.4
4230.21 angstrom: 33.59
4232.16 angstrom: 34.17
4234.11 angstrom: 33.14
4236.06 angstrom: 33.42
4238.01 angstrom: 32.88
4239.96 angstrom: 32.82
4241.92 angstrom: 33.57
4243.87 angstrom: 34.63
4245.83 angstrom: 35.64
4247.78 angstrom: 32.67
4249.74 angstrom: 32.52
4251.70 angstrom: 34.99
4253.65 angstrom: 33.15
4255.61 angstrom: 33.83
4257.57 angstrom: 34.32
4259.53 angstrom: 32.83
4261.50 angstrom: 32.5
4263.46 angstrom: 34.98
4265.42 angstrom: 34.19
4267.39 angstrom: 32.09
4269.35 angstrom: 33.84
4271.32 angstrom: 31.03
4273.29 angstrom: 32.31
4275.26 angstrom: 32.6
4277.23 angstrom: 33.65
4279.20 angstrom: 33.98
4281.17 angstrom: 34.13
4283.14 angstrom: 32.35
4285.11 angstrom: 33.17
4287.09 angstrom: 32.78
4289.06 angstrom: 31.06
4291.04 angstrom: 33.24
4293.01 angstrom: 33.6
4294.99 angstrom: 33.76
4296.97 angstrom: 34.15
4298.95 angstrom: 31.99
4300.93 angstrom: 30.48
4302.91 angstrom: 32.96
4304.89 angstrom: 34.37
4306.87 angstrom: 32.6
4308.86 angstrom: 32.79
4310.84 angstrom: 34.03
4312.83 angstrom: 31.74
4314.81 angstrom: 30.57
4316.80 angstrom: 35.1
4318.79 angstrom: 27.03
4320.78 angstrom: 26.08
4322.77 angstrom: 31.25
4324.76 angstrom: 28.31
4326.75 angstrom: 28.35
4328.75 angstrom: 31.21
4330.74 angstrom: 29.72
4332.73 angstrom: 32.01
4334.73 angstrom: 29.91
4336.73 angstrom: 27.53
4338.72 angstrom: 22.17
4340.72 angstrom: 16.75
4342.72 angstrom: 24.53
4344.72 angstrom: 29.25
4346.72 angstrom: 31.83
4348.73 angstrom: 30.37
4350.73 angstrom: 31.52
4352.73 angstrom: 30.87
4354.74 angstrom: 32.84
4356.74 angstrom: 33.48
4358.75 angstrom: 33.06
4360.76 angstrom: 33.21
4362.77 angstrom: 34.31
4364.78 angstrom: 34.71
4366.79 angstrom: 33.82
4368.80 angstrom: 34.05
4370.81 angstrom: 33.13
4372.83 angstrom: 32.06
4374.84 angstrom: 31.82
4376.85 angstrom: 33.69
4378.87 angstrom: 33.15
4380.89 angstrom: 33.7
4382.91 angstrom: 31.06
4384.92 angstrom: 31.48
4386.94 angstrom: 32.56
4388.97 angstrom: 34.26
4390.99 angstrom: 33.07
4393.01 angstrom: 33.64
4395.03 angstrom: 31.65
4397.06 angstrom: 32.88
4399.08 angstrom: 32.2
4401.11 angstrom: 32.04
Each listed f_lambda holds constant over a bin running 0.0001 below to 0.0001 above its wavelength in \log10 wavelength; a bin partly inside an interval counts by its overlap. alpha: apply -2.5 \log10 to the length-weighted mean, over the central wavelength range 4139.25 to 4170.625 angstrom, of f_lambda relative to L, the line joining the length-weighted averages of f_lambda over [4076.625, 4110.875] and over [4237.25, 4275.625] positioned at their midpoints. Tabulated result -0.08 mag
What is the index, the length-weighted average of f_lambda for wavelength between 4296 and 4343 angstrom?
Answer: 29.9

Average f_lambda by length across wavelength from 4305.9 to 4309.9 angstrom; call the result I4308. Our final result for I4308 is 32.7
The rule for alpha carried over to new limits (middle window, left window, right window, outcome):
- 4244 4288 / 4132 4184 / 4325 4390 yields -0.03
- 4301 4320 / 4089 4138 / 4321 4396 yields -0.03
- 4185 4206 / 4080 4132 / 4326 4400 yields -0.06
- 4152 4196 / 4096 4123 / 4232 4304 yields -0.09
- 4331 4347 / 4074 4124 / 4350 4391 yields 0.22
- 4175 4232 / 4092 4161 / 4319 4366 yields -0.07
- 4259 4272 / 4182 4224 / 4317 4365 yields -0.05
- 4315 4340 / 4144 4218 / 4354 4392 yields 0.15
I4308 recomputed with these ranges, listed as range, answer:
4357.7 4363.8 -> 33.5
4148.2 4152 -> 33.4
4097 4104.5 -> 23.6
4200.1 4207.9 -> 33.1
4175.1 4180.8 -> 35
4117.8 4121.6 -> 34.3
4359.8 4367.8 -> 34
